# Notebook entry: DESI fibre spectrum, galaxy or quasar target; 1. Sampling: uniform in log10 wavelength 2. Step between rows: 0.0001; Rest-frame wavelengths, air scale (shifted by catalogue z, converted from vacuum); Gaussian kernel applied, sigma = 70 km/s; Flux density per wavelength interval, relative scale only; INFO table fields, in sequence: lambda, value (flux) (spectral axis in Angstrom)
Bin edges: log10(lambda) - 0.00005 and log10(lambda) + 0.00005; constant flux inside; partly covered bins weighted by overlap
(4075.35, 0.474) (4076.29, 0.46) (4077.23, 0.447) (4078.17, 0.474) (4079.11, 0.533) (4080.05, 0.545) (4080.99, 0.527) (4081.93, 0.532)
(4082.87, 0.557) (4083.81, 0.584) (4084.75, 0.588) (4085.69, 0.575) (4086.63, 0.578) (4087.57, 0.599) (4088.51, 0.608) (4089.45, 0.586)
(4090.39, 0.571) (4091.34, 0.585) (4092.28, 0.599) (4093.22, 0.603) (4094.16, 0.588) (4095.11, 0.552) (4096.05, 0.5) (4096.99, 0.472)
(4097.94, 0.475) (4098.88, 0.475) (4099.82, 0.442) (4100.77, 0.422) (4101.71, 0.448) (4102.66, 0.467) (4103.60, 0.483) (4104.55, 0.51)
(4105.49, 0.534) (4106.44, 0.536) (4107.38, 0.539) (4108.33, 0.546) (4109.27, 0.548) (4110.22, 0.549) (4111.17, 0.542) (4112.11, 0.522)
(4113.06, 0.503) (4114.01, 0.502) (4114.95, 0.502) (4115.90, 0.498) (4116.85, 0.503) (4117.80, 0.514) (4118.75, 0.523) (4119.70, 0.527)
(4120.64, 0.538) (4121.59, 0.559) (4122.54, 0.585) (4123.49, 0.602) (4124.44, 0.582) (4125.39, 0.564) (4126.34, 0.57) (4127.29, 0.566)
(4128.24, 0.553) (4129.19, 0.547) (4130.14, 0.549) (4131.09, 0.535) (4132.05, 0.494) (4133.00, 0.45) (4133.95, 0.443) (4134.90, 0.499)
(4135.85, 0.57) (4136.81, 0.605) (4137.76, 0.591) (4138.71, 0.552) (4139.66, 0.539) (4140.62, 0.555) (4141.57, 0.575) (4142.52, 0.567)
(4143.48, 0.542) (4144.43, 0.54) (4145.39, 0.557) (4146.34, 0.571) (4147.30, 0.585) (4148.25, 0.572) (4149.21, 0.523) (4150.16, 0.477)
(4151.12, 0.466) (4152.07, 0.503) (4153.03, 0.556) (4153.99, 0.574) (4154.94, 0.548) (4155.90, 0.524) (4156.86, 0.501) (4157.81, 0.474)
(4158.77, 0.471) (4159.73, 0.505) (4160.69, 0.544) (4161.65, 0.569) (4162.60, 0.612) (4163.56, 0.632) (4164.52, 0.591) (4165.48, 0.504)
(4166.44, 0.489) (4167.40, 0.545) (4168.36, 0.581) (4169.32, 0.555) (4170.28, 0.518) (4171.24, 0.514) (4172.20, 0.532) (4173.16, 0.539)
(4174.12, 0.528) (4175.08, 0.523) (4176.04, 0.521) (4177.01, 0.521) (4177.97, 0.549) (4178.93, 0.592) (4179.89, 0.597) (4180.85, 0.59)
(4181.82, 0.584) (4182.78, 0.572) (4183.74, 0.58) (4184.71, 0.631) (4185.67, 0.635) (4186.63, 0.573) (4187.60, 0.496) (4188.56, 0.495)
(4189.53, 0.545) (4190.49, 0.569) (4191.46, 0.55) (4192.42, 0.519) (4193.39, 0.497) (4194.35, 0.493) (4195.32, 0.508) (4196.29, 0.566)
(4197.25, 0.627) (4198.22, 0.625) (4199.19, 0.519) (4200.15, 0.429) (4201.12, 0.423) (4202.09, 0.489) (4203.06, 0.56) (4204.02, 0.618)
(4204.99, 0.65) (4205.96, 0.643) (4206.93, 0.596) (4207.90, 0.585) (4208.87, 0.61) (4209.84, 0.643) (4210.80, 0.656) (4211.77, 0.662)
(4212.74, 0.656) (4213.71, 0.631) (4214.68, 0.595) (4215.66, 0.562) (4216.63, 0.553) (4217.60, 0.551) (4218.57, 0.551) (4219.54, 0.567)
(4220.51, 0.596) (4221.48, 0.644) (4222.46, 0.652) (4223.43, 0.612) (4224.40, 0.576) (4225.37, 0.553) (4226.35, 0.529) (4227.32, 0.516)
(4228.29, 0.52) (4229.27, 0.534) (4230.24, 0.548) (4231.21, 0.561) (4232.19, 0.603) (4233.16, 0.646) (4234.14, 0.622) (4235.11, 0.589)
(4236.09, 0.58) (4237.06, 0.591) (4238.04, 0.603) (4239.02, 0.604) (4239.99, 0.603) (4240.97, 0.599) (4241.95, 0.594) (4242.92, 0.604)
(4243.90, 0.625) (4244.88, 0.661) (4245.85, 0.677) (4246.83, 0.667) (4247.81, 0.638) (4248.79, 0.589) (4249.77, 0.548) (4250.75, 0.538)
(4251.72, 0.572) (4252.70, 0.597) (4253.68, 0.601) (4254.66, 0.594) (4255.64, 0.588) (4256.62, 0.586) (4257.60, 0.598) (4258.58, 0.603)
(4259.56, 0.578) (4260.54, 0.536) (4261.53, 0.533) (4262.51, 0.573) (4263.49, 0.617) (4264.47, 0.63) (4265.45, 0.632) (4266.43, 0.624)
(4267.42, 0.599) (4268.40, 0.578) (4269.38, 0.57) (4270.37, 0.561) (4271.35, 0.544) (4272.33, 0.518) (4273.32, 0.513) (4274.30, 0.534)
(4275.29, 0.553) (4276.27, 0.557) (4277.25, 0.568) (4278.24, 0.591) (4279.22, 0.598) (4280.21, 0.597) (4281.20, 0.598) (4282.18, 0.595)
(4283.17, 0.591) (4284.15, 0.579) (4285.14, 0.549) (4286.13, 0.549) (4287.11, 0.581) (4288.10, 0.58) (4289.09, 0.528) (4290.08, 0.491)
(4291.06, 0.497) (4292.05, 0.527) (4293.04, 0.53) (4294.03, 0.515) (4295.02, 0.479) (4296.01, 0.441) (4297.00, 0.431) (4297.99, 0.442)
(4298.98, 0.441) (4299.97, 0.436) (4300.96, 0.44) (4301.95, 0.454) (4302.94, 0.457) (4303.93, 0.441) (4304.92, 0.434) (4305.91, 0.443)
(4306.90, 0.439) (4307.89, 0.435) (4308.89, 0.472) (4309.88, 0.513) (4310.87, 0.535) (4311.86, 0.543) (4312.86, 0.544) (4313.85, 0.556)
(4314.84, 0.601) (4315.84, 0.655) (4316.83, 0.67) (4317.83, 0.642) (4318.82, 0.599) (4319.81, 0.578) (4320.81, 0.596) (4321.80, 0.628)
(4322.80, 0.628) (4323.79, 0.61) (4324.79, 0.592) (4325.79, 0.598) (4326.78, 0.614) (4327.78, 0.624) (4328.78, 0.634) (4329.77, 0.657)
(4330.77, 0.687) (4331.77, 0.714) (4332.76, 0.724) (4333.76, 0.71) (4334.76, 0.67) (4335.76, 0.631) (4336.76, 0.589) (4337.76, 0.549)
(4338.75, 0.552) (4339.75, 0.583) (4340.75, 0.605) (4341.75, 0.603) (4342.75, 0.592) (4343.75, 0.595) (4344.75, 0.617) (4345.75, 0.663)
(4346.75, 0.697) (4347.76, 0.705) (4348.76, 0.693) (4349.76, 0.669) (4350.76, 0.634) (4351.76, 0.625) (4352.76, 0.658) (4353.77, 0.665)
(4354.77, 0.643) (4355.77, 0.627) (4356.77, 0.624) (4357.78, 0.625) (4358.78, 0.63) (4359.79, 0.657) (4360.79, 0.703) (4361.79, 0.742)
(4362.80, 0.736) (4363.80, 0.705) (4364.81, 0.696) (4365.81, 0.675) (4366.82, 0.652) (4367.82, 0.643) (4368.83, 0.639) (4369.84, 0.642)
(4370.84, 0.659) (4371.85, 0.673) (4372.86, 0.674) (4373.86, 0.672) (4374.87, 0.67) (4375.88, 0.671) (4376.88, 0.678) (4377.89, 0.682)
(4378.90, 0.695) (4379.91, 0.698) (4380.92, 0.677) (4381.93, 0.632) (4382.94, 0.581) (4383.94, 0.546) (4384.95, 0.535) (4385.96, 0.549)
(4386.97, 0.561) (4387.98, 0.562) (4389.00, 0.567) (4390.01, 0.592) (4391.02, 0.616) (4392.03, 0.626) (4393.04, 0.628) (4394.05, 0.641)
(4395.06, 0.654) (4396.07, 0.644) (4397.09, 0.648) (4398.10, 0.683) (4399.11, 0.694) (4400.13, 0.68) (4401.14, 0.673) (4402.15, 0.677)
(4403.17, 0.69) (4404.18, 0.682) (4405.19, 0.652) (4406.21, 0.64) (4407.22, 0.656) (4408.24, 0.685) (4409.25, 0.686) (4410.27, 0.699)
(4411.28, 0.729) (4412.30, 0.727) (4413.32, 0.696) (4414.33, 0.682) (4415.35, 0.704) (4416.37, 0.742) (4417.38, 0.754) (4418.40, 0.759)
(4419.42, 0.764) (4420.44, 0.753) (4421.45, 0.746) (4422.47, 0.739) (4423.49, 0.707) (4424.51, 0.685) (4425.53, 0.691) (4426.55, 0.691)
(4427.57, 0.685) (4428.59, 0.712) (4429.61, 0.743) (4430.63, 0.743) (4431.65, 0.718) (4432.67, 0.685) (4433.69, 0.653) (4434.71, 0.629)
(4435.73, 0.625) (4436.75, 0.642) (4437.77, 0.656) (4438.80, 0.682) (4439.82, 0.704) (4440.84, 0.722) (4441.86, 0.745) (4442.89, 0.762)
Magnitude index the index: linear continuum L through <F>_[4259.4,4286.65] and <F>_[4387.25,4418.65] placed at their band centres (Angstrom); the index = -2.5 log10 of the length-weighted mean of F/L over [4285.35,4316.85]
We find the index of 0.19 mag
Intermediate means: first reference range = 0.574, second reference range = 0.668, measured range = 0.501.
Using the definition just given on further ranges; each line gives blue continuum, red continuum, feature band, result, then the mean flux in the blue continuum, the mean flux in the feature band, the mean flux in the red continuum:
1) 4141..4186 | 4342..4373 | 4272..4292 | 0.11 mag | 0.548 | 0.558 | 0.659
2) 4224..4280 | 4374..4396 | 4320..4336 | -0.06 mag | 0.584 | 0.644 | 0.623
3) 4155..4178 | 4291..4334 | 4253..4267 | -0.09 mag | 0.535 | 0.592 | 0.55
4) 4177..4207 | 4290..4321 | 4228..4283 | -0.11 mag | 0.558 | 0.587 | 0.508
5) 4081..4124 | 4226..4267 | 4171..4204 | 0.05 mag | 0.535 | 0.545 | 0.592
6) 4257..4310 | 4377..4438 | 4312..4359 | -0.07 mag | 0.532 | 0.629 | 0.67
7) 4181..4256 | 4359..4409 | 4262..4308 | 0.15 mag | 0.582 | 0.53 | 0.652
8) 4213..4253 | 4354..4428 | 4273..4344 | 0.12 mag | 0.591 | 0.56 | 0.667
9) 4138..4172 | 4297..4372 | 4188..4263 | -0.03 mag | 0.541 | 0.581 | 0.604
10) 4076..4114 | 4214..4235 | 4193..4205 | 0.06 mag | 0.53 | 0.535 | 0.577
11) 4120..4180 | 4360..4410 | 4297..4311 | 0.33 mag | 0.543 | 0.453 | 0.653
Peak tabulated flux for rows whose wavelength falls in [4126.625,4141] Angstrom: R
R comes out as 0.605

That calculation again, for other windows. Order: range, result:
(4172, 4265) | 0.677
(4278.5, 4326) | 0.67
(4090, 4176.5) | 0.632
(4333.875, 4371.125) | 0.742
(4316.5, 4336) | 0.724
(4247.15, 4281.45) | 0.638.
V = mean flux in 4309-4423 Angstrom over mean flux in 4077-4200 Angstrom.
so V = 1.20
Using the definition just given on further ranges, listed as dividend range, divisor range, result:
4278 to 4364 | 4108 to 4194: 1.08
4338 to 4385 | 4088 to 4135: 1.23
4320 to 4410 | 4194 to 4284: 1.10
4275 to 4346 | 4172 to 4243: 0.98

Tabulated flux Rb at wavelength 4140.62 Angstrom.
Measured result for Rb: 0.555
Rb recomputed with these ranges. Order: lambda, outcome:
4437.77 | 0.656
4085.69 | 0.575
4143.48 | 0.542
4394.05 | 0.641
